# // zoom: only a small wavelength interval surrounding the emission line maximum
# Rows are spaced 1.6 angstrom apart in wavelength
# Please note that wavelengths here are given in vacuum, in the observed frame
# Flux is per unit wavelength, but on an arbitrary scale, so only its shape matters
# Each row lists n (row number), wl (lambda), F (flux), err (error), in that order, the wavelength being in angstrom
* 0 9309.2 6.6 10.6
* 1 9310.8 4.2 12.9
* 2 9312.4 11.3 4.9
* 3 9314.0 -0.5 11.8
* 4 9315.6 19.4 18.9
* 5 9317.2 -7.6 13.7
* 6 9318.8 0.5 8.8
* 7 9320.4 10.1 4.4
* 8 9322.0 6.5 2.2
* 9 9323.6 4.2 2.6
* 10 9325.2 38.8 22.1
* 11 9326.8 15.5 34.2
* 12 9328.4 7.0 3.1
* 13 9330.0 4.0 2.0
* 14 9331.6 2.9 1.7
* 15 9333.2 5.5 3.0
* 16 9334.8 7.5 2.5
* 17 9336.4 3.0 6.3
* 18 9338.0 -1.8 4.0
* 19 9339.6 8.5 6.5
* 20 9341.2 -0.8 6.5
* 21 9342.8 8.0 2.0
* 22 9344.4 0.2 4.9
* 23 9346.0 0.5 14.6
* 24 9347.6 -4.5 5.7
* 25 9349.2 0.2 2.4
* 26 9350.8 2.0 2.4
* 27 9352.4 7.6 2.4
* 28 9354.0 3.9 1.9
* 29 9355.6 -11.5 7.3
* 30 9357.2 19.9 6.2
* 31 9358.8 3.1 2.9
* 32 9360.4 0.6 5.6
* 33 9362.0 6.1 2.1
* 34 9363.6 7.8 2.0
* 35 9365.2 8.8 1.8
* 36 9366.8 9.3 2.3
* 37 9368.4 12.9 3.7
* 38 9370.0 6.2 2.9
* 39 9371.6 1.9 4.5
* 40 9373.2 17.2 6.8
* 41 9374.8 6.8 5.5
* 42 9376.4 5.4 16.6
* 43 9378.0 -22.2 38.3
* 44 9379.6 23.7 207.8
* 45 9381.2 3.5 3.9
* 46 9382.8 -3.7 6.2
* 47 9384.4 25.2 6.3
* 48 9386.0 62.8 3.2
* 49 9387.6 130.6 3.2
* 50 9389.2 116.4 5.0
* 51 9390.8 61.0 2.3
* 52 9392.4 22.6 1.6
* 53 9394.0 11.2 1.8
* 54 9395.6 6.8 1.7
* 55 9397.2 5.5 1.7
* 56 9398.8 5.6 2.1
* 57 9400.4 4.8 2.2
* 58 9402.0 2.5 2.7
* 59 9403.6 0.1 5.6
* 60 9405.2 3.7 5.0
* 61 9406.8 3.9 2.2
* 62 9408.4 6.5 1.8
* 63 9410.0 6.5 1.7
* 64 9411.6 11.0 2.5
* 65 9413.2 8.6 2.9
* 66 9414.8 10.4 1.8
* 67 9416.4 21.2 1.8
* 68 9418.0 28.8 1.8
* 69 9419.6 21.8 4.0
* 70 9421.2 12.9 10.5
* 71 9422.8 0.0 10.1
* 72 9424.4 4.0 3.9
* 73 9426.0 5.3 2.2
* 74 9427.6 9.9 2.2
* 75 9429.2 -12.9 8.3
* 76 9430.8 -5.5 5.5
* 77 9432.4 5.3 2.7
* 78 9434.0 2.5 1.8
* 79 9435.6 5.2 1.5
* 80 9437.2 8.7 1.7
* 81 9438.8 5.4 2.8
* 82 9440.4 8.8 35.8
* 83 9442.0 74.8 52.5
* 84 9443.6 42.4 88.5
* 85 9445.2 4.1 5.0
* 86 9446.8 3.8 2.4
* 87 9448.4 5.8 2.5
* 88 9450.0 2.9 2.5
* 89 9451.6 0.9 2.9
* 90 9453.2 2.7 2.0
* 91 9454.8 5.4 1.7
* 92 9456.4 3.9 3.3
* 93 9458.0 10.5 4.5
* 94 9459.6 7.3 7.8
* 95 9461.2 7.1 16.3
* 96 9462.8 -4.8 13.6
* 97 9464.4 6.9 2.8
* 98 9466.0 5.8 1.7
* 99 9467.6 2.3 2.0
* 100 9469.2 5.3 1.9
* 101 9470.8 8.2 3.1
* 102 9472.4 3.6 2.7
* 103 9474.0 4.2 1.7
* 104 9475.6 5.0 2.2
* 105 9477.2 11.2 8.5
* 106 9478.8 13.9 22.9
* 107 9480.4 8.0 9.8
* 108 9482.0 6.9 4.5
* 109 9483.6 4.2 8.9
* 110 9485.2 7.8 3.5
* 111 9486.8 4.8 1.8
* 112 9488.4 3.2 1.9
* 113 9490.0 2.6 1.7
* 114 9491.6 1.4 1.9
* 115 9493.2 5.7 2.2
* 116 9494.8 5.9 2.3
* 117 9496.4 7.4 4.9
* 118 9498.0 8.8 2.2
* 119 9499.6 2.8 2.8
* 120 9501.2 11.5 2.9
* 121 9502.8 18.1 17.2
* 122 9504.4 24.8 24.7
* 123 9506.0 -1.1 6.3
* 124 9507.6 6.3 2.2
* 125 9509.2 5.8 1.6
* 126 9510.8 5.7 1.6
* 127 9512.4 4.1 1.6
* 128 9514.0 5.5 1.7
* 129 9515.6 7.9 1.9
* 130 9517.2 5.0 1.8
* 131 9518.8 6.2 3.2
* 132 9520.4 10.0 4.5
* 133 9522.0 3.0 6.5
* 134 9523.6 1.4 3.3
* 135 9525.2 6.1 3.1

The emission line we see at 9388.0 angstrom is H-alpha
